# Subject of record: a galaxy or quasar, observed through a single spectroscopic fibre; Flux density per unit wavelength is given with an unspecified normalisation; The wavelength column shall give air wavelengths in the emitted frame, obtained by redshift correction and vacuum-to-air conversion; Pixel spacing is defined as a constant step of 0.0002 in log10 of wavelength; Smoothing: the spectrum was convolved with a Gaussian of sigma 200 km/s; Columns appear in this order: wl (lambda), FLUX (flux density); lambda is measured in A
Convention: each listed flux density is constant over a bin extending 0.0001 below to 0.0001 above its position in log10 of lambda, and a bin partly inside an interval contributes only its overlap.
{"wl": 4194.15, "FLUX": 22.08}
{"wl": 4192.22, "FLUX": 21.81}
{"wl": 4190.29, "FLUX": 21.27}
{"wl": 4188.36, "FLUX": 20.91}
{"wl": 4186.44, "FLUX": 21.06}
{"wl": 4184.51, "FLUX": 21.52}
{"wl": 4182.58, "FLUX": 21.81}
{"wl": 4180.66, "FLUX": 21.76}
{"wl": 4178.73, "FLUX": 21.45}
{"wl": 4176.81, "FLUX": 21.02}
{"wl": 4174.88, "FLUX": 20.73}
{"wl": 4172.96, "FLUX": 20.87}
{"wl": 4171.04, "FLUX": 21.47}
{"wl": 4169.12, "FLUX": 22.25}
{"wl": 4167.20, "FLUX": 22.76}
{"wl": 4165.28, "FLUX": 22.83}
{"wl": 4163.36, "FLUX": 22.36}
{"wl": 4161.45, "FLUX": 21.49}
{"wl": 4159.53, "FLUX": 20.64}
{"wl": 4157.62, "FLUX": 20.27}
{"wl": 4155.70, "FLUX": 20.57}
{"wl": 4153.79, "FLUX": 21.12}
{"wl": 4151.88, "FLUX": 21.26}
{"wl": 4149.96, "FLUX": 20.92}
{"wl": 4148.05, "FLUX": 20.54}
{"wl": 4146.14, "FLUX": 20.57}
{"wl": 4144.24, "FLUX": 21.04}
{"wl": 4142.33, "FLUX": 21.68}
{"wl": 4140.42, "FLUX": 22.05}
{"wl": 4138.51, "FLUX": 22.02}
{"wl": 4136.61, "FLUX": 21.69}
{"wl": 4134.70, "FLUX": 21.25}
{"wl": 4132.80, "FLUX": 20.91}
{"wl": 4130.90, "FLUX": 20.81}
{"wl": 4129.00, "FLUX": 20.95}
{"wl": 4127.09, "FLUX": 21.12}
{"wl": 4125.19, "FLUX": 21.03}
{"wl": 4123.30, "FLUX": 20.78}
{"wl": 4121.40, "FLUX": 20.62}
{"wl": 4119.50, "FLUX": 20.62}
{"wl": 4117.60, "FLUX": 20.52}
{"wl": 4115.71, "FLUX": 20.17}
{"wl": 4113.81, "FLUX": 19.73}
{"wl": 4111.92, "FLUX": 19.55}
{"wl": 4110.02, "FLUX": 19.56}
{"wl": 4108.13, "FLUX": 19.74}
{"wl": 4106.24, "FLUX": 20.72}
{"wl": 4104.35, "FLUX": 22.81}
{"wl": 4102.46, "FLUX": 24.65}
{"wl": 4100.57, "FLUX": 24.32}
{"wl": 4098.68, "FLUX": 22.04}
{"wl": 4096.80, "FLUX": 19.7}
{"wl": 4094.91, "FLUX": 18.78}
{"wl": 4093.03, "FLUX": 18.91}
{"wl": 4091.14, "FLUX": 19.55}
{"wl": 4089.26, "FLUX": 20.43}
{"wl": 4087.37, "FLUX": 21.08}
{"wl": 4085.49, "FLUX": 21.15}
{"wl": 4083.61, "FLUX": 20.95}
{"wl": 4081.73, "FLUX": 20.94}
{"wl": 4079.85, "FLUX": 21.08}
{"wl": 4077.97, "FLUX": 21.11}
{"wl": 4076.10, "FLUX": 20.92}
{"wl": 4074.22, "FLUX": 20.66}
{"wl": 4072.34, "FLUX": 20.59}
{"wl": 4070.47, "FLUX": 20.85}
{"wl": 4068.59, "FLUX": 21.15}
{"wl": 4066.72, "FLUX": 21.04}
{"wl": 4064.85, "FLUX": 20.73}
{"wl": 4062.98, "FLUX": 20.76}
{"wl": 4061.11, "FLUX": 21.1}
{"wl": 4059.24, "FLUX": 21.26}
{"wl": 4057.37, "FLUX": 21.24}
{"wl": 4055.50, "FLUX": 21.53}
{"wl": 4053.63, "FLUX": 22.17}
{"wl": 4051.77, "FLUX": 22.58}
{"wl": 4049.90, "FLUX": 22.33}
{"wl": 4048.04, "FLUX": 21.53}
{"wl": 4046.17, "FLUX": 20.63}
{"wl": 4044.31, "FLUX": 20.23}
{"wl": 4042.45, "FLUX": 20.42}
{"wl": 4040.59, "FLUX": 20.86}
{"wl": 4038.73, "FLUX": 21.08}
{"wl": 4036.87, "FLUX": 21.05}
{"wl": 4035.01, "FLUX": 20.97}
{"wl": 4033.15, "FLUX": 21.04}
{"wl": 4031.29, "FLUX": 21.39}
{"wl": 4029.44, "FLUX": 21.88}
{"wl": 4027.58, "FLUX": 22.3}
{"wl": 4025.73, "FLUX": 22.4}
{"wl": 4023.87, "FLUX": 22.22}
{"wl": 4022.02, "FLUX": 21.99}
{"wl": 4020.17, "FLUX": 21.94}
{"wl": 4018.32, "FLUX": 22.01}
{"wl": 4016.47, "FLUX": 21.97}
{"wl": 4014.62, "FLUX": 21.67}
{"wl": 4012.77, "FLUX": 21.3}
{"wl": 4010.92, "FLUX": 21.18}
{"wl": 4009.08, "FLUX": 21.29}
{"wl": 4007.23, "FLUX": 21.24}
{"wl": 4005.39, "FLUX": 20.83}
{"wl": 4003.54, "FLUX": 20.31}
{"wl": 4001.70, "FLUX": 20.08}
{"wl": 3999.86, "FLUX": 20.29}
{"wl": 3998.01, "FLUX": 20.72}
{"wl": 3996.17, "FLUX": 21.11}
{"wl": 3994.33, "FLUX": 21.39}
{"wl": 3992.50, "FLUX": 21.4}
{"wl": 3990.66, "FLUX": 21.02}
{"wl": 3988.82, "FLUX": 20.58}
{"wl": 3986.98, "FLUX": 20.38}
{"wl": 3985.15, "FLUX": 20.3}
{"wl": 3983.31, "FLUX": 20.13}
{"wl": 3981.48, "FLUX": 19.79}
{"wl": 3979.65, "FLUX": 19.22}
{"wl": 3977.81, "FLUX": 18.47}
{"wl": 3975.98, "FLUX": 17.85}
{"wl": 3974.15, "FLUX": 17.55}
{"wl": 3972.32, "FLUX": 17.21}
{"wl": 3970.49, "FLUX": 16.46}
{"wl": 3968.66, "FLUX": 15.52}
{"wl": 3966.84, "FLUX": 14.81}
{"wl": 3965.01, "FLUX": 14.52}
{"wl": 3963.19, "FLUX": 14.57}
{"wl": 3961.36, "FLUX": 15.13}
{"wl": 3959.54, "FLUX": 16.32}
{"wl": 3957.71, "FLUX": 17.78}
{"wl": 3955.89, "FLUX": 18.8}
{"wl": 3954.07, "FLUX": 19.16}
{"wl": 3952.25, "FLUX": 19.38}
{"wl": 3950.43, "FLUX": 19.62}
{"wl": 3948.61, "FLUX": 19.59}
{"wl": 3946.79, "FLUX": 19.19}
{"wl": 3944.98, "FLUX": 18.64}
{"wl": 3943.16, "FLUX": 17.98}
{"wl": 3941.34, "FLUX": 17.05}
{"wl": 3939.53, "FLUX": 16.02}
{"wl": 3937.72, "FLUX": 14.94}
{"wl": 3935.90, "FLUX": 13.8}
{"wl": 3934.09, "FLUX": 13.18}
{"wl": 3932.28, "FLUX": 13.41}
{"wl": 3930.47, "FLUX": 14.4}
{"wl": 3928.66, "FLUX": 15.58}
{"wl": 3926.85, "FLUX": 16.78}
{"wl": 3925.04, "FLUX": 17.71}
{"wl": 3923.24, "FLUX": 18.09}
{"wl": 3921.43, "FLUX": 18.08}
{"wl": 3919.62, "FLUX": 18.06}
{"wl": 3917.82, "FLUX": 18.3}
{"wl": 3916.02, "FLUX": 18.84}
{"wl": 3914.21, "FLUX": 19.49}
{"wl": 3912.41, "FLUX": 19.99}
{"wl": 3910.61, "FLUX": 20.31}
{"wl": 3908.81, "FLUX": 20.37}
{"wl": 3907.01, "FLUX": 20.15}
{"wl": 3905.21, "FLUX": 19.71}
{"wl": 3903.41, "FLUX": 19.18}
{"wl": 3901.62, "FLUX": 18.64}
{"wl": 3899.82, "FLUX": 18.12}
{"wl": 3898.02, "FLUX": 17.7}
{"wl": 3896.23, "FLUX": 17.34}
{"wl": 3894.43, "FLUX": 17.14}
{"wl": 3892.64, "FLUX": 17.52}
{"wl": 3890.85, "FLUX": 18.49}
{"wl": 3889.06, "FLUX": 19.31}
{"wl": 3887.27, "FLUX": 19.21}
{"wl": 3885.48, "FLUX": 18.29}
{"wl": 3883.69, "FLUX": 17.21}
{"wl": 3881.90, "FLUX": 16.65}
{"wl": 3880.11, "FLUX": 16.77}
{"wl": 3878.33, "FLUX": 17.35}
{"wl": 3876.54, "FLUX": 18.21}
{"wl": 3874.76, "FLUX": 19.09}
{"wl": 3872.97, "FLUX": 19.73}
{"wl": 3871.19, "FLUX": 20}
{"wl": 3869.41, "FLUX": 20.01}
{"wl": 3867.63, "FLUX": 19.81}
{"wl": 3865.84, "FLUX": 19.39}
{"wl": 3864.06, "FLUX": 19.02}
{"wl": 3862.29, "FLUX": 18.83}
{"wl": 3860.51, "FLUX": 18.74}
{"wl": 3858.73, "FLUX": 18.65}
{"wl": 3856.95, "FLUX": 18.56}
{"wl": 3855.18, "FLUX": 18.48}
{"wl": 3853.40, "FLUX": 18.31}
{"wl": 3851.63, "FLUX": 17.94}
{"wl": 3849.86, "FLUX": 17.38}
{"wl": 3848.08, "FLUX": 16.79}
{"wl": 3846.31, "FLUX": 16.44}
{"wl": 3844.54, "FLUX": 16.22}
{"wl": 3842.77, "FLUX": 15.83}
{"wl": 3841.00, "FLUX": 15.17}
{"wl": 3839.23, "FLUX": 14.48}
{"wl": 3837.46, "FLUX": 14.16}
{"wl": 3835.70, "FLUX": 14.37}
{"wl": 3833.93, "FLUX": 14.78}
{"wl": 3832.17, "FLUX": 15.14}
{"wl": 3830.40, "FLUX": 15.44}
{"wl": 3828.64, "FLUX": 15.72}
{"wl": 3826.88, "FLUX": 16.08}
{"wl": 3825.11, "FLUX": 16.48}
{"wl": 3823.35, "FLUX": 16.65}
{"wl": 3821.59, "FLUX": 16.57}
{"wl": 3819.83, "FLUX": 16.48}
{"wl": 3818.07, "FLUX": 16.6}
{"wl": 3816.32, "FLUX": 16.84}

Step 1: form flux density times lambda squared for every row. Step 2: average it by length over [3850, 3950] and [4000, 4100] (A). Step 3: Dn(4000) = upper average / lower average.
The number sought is 1.3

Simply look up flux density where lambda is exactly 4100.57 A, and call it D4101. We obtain 24.32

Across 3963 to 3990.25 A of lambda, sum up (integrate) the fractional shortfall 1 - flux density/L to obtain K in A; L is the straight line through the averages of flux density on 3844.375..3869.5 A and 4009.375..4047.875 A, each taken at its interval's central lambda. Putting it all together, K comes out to 3.4 A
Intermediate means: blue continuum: 18.3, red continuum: 21.4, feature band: 18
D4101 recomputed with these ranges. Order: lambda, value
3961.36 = 15.13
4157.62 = 20.27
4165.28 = 22.83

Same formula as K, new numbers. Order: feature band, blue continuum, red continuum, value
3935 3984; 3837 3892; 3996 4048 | 6.3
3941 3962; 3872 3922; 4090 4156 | 0.9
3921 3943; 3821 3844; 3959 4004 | 2.2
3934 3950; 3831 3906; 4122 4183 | 1.4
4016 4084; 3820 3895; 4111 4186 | -5.0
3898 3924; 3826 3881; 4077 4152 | -1.3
